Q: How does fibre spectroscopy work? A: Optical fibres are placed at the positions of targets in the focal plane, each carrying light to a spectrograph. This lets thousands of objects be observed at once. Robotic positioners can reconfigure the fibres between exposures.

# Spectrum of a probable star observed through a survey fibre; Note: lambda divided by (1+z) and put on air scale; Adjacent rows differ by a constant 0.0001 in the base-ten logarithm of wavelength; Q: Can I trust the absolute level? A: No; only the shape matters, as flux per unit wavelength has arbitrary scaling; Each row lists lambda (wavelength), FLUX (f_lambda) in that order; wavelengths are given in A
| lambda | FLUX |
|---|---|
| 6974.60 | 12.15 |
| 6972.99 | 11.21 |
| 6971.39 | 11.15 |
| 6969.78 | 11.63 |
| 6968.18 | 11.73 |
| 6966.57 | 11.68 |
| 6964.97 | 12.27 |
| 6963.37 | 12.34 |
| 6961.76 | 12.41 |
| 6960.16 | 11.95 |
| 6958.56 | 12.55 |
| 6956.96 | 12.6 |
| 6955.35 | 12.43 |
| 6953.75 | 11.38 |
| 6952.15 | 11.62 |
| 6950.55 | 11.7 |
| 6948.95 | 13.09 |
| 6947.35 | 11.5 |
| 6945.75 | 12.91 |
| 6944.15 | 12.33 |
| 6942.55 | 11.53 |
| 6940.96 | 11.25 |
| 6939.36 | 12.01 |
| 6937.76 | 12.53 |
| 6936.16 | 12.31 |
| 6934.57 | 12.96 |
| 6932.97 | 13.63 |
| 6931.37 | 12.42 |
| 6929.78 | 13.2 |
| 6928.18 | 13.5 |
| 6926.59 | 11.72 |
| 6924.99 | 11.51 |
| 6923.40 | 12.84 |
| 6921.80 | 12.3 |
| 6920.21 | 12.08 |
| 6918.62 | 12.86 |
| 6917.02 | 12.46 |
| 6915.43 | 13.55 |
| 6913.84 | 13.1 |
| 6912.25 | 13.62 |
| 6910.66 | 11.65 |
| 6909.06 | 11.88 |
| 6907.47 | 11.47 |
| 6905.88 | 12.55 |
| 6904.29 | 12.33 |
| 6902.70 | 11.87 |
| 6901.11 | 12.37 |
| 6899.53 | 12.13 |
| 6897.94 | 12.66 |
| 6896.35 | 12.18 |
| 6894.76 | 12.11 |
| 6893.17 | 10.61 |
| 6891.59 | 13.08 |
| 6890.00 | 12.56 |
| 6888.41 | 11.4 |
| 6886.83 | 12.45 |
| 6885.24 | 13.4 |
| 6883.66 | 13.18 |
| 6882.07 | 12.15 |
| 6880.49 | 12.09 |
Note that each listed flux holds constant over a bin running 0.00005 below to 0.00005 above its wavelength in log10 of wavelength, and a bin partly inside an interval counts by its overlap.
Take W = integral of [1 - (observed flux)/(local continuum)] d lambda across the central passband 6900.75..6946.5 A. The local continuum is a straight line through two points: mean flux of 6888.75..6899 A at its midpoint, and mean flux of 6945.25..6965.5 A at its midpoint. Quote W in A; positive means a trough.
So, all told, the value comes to -1.0 A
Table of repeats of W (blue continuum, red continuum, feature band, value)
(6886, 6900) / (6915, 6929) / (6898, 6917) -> -0.2 A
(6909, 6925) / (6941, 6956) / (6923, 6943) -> -0.2 A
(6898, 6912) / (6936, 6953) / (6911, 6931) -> -1.0 A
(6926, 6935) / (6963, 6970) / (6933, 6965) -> 0.5 A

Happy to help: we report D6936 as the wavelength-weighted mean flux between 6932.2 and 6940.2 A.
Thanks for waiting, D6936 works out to 12.7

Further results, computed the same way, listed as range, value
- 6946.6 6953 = 12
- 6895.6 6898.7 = 12.4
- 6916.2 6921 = 12.5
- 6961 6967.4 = 12.2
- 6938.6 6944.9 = 11.8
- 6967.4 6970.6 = 11.7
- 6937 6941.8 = 11.9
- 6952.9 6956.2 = 11.9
